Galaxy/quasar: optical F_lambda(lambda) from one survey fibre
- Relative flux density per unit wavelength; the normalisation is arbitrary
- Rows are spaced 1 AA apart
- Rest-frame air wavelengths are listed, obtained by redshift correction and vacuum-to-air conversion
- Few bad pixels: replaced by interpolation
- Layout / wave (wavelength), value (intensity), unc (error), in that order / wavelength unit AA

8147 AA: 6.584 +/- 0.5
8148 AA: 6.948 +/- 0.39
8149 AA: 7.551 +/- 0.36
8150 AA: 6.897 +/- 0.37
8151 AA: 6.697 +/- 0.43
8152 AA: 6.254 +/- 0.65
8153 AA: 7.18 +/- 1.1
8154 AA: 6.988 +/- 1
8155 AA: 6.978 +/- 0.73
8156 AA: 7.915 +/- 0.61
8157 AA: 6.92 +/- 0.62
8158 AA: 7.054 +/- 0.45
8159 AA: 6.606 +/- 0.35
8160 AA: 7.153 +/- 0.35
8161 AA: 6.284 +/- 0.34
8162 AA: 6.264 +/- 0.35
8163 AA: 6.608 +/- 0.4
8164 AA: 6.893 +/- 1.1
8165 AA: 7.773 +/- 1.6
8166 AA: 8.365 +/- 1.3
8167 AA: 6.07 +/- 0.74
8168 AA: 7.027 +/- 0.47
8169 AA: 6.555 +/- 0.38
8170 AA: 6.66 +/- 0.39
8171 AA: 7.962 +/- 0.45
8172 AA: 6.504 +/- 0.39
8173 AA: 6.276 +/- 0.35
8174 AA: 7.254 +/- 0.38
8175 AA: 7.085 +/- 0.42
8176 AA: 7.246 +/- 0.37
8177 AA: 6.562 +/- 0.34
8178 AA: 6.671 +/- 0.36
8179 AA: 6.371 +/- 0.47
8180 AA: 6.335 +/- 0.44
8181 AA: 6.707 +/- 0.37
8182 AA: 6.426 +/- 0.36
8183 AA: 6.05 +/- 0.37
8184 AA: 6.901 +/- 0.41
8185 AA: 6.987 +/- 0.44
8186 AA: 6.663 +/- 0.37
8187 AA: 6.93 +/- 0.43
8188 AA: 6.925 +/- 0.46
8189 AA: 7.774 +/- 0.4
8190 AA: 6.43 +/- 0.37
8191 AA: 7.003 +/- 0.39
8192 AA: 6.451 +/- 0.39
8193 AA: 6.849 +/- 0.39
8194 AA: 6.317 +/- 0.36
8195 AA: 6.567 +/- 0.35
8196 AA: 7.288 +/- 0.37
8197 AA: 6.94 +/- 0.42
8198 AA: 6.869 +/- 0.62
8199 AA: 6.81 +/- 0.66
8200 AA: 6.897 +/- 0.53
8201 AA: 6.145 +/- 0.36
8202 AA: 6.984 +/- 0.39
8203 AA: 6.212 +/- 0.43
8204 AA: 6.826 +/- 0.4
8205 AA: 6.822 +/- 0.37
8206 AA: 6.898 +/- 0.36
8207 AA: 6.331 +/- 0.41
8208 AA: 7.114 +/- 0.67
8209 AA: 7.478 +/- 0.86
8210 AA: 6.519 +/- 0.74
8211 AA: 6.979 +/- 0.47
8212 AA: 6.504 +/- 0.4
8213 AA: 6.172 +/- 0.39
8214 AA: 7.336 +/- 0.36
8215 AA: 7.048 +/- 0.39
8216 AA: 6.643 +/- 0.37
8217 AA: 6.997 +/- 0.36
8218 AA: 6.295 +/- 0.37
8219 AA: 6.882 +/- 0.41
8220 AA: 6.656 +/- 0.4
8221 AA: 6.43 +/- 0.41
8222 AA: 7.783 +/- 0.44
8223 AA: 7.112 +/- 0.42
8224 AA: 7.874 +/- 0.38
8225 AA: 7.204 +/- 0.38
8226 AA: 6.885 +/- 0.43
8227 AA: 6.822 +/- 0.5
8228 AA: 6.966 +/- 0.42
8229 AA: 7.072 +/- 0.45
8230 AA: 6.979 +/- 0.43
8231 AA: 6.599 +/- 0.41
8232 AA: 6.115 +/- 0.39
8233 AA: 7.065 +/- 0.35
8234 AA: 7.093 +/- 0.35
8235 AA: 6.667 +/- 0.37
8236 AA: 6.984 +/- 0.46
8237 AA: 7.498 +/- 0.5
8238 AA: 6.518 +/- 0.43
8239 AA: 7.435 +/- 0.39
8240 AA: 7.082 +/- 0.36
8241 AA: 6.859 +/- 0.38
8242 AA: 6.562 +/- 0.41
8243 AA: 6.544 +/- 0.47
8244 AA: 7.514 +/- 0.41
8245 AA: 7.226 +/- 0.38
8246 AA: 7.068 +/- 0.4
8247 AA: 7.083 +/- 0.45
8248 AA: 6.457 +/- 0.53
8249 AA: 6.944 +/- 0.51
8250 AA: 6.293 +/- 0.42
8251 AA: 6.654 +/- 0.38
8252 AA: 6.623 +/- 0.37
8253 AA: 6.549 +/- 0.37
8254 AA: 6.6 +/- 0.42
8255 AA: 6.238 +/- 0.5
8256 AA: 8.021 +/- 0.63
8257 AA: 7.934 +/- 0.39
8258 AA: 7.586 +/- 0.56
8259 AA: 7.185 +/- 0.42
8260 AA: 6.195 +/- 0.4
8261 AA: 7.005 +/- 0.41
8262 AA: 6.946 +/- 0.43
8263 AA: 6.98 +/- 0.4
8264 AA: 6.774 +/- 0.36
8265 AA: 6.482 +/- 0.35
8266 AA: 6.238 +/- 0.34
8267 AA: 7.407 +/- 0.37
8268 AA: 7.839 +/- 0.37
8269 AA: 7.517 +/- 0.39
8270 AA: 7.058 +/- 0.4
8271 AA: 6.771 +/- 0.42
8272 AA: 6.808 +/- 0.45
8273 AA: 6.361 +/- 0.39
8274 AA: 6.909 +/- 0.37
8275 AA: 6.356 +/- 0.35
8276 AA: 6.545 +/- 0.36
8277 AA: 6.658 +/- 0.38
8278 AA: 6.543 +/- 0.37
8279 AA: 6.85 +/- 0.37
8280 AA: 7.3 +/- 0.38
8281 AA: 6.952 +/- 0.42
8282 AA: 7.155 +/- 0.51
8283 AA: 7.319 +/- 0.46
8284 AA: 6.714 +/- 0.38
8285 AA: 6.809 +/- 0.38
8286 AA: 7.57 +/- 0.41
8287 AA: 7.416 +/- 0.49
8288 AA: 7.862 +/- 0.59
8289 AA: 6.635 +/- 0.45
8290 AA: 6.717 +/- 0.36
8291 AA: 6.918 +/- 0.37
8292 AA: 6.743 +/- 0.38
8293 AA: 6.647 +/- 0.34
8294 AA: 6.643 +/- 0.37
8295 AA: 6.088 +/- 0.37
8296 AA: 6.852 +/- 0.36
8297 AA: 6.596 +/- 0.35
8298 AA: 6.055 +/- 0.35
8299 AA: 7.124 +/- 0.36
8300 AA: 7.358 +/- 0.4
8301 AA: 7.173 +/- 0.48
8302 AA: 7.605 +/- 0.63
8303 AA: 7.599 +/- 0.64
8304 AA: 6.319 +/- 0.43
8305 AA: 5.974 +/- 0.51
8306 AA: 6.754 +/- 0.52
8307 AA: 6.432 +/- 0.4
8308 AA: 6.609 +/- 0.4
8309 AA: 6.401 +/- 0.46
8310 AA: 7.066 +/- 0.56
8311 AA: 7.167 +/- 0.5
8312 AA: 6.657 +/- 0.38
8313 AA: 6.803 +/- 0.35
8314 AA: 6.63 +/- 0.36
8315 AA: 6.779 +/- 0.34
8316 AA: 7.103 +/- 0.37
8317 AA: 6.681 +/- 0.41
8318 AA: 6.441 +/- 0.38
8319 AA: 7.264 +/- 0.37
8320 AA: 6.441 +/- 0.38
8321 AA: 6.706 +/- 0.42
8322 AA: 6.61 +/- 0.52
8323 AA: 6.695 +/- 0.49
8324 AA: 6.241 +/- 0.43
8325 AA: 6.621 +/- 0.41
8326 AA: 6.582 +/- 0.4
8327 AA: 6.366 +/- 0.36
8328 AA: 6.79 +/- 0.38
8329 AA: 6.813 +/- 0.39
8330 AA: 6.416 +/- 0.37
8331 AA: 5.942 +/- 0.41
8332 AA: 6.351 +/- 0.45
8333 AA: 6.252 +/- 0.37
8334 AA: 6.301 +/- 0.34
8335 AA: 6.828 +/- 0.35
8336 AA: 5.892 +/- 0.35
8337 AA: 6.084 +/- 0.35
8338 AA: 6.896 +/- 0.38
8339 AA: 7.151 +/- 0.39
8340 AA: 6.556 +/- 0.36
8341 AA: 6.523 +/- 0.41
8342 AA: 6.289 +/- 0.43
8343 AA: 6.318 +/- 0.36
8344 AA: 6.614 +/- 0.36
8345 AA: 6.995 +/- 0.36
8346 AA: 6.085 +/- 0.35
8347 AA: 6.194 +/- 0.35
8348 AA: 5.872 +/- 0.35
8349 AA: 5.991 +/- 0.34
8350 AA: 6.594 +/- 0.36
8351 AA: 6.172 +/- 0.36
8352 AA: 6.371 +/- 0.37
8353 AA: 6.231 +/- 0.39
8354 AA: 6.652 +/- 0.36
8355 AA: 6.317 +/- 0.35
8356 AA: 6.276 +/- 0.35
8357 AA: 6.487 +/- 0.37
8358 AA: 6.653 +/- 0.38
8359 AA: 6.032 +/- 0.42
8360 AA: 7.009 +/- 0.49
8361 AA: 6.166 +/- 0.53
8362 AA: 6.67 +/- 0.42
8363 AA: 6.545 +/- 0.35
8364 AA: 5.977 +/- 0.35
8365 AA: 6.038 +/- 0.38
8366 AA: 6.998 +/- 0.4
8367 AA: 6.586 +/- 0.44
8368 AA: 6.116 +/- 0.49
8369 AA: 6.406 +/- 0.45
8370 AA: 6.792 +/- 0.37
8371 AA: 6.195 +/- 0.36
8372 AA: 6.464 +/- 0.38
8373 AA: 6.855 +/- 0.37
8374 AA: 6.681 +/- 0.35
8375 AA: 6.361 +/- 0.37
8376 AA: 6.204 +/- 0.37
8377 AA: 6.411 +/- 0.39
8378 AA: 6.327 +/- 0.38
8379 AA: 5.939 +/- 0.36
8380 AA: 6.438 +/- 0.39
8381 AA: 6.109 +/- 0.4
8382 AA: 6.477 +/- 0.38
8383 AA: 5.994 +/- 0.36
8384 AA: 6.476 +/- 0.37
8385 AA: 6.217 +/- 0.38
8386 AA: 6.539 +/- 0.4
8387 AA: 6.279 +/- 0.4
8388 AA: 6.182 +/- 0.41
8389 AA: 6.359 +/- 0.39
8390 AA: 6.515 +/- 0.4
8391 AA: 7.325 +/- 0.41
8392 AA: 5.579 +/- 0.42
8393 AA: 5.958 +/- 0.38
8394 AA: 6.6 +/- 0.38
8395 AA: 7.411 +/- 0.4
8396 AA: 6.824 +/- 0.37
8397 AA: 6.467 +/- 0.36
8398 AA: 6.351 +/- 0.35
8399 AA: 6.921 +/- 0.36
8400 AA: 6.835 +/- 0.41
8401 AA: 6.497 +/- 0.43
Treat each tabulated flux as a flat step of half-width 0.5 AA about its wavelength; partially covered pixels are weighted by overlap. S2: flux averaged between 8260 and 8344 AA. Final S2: 6.75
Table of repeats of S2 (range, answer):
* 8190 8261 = 6.87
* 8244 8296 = 6.91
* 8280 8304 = 6.97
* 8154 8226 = 6.85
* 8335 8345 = 6.52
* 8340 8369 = 6.39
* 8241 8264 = 6.91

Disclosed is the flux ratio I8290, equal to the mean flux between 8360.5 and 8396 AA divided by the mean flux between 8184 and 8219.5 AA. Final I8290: 0.9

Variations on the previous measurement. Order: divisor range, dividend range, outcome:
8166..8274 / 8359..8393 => 0.93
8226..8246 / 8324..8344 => 0.93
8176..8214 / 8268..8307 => 1.02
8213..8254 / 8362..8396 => 0.93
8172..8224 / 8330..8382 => 0.94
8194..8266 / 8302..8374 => 0.95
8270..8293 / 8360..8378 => 0.93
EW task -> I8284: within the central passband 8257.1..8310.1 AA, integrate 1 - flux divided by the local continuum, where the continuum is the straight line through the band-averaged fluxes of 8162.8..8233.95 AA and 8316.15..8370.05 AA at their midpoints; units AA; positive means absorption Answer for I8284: -2.1 AA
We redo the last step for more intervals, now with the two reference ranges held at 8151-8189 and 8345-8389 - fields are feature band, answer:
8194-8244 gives -1.0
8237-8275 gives -1.6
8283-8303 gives -1.2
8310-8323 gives -0.6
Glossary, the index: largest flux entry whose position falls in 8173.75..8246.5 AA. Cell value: 7.874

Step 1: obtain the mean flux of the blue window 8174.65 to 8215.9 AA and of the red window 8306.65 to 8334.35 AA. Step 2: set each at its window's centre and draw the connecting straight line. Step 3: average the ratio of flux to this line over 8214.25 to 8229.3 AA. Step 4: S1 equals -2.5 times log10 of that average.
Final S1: -0.04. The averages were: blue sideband 6.76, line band 6.98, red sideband 6.62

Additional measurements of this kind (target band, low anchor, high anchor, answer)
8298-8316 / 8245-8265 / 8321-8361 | -0.03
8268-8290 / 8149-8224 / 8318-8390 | -0.06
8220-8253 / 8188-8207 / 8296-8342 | -0.03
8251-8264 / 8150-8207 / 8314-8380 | -0.05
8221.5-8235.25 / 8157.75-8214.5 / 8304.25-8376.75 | -0.05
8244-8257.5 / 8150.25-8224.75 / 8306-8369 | -0.04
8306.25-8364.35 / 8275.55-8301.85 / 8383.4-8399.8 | 0.03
